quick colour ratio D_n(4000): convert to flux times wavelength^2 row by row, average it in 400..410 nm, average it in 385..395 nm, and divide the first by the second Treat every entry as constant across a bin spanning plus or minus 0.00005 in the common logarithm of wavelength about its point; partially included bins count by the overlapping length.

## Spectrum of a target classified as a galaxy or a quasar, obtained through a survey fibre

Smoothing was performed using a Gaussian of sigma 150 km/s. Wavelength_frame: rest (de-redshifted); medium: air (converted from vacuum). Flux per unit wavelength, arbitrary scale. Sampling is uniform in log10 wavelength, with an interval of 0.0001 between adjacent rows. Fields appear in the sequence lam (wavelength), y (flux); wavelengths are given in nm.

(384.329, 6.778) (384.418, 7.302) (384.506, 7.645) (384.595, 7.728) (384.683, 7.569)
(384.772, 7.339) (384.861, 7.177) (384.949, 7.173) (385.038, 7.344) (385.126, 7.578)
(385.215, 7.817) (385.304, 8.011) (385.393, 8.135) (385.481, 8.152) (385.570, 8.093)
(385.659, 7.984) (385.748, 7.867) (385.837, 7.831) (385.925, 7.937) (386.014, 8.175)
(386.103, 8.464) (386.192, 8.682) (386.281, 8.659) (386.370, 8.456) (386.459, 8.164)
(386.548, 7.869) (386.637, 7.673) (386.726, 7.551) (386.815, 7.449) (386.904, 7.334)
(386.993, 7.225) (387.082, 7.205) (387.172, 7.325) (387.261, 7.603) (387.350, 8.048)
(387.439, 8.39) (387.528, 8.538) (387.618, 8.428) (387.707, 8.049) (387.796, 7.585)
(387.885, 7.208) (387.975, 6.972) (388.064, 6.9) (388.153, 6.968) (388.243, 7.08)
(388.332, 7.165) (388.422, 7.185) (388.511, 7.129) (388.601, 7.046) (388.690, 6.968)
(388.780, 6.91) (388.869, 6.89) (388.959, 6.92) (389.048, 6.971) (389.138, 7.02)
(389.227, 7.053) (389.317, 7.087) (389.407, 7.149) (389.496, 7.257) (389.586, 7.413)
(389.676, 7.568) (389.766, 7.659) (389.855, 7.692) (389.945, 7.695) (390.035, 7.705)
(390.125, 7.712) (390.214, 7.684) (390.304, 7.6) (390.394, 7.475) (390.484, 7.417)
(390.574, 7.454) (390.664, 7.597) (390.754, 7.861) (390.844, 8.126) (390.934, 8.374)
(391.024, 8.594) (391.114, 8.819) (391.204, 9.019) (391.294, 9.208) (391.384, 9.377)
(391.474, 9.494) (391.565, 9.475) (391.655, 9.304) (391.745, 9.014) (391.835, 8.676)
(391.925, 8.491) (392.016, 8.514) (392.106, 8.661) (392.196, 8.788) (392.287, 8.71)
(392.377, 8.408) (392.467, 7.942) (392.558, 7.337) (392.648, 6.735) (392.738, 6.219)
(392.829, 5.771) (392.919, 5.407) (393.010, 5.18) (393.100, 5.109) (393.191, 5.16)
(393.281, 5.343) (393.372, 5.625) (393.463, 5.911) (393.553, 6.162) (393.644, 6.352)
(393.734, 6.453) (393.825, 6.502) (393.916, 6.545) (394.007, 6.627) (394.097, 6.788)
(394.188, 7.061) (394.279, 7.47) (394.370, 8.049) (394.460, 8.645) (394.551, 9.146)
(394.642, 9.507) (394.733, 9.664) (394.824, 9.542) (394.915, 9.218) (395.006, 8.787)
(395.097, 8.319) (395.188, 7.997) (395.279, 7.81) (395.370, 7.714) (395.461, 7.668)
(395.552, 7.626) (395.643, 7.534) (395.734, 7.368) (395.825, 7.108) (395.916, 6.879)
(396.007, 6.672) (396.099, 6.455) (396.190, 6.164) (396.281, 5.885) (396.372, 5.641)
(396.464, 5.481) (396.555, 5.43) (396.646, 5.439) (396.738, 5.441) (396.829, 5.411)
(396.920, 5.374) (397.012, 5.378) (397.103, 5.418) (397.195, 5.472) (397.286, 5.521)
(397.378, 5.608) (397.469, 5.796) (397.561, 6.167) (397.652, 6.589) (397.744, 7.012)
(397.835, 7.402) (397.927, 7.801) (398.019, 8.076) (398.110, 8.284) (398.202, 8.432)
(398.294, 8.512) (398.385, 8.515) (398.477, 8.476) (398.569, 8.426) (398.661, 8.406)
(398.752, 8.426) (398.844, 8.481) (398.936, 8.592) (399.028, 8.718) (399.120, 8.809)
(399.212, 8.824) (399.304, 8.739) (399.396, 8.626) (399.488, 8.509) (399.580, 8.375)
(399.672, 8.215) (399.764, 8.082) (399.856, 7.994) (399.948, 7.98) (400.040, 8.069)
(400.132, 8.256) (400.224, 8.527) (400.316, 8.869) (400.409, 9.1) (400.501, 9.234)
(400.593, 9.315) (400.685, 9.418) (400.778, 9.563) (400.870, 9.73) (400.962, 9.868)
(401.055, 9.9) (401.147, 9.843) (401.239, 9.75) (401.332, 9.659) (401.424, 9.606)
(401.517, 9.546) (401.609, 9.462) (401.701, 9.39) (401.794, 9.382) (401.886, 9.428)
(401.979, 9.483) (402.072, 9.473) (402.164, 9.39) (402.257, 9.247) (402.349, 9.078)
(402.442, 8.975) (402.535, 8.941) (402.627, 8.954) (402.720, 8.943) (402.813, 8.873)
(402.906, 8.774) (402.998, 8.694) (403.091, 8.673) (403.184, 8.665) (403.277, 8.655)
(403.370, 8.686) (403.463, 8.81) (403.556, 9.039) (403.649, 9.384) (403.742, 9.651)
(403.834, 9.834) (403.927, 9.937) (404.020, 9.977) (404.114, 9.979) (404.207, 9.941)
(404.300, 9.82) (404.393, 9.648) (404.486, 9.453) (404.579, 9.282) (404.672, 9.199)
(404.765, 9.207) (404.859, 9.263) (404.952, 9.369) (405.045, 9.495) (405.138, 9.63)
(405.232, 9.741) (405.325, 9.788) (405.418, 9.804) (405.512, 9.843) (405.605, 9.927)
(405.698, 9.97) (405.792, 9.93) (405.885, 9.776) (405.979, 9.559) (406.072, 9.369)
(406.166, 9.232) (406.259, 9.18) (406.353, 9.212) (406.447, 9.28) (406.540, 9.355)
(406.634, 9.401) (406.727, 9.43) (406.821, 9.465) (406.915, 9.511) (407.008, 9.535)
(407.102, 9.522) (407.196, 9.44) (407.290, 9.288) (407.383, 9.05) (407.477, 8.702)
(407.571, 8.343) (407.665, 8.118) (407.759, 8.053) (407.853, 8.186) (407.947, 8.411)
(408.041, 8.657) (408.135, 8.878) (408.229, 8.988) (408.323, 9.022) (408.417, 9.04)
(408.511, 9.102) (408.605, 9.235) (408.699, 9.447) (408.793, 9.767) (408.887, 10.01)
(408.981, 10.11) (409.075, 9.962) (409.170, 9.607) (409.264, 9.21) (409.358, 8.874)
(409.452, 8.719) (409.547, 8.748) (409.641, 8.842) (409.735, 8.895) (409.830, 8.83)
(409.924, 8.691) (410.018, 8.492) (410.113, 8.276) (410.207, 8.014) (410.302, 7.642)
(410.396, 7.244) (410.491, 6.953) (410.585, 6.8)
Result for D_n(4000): 1.31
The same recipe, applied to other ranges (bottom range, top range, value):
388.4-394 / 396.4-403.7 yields 1.17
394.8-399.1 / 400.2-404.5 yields 1.34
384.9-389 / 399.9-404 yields 1.30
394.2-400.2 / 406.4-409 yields 1.27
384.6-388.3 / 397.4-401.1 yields 1.15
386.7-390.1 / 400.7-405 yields 1.36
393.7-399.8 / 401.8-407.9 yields 1.30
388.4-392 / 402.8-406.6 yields 1.29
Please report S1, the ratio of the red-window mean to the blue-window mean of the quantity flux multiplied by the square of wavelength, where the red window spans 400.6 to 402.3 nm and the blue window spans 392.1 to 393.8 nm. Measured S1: 1.5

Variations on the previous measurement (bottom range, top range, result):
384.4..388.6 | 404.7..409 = 1.34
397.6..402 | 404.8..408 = 1.10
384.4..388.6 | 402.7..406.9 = 1.34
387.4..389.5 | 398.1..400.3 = 1.22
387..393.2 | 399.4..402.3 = 1.26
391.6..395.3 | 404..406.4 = 1.36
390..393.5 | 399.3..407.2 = 1.28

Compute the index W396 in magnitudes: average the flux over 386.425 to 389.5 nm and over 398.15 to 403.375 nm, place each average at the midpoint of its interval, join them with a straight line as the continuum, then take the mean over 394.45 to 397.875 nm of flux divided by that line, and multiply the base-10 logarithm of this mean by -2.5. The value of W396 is 0.20 mag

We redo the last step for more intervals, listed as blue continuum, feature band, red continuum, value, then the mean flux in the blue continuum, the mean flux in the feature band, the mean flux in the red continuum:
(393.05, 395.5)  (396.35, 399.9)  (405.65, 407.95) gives 0.094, 7.37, 7.29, 9.19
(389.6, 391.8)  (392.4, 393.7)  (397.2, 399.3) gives 0.312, 8.24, 6.06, 7.74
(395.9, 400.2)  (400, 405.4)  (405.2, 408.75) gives -0.129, 7.25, 9.31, 9.23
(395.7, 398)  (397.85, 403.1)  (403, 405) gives -0.152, 6.13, 8.88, 9.34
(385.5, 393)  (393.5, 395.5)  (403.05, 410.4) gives 0.053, 7.77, 7.81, 9.2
